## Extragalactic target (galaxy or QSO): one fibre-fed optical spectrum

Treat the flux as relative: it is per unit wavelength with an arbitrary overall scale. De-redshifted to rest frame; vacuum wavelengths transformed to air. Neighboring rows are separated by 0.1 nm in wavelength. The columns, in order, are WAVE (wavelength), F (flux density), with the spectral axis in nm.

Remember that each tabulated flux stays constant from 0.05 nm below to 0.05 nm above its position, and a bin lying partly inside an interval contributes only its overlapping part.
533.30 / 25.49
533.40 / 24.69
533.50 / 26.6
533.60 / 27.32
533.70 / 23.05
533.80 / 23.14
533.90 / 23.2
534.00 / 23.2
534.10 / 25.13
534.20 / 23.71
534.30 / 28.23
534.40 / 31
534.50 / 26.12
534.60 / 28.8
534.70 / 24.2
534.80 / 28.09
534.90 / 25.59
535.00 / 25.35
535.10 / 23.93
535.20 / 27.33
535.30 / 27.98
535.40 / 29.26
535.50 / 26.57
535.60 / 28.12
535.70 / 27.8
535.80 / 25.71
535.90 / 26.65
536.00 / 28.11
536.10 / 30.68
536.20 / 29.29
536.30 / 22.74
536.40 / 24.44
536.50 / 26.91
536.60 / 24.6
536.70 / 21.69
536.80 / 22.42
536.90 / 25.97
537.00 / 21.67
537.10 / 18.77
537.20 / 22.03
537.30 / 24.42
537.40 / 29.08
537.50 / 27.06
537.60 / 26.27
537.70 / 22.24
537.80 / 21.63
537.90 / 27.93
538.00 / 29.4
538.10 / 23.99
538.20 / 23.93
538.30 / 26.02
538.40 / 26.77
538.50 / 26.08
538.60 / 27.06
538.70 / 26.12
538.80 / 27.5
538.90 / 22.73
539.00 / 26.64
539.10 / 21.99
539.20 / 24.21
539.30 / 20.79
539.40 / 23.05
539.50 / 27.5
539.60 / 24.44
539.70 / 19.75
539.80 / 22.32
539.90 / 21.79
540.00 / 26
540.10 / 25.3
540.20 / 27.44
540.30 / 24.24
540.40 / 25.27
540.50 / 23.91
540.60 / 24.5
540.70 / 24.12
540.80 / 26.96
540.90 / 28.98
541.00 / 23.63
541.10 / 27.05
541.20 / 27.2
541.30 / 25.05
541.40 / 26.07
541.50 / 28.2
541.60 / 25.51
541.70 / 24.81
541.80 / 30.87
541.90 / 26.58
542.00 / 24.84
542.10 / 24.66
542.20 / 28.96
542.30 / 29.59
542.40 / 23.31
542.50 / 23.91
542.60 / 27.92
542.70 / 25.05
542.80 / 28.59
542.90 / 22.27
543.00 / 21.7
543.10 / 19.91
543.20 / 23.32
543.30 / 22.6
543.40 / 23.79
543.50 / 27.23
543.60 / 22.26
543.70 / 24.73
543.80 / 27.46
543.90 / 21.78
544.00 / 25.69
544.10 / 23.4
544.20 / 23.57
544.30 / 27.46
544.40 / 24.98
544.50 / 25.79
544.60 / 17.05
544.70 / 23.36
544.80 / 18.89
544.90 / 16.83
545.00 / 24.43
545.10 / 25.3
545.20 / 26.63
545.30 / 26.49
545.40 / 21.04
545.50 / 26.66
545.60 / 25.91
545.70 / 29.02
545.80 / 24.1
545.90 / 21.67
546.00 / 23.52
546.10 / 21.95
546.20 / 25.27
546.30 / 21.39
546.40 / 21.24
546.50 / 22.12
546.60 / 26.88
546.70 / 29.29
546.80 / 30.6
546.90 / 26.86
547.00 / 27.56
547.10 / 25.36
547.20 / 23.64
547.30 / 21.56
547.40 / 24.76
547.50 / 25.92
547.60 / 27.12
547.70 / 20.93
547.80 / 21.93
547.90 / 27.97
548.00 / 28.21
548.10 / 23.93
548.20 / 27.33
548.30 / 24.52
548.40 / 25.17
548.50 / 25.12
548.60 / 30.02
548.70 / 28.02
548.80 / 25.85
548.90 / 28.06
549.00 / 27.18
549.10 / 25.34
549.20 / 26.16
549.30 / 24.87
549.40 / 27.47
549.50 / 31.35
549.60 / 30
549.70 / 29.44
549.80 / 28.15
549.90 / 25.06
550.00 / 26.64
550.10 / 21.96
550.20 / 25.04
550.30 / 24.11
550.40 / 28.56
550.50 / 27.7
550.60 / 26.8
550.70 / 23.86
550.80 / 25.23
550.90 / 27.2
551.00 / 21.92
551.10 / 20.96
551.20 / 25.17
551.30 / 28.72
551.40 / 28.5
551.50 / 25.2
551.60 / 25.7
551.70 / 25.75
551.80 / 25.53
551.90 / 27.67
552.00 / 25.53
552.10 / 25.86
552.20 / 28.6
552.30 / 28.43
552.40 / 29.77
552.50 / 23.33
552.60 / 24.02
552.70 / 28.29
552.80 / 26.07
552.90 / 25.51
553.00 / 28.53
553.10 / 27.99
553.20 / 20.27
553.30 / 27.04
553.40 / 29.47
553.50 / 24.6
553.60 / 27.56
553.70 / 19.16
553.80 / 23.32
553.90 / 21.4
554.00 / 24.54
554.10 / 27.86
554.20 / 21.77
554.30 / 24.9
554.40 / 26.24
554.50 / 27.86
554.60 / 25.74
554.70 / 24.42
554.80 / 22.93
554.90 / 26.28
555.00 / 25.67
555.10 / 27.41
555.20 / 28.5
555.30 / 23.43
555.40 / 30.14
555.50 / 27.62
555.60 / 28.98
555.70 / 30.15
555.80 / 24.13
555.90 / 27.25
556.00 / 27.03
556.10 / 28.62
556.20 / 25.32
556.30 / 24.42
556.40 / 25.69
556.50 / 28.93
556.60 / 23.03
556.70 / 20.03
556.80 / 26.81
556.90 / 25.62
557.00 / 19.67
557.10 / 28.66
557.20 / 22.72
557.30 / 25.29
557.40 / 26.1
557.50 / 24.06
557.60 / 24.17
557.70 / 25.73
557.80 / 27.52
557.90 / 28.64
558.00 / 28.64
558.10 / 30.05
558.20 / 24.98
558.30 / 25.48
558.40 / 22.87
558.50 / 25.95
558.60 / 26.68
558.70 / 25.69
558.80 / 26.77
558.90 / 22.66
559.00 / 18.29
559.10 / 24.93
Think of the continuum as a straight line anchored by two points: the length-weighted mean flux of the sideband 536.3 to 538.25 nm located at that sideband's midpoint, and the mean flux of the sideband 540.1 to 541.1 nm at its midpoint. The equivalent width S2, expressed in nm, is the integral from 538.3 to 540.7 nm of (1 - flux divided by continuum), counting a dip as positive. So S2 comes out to 0.05 nm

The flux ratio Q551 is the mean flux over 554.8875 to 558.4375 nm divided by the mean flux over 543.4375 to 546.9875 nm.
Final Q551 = 1.1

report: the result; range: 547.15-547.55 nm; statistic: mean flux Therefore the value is 24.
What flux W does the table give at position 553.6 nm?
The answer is 27.56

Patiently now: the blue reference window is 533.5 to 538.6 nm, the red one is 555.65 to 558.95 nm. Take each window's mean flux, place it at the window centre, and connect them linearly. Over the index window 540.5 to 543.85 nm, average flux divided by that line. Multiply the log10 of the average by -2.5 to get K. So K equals 0.01 mag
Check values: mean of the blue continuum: 25.7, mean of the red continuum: 25.7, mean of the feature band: 25.5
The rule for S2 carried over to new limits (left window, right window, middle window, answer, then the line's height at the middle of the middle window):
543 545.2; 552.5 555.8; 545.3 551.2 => -0.30 nm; 24.4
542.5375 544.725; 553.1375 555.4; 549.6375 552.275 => -0.13 nm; 24.8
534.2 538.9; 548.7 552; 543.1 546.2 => 0.27 nm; 26.1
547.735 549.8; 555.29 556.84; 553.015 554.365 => 0.09 nm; 26.6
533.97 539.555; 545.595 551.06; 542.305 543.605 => 0.07 nm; 25.7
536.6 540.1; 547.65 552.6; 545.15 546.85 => 0.04 nm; 25.6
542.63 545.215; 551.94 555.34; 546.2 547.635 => -0.06 nm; 24.2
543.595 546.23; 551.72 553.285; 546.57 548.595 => -0.09 nm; 24.8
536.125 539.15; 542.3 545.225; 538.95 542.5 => -0.13 nm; 24.4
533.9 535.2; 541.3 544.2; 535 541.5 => 0.08 nm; 25.6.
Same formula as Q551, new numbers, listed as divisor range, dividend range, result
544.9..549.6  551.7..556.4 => 1.02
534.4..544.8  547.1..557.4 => 1.03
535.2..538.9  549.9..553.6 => 1.01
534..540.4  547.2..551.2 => 1.02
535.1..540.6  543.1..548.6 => 0.97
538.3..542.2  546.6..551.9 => 1.03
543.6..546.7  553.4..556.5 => 1.08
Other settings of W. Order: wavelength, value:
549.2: 26.16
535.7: 27.8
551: 21.92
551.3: 28.72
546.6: 26.88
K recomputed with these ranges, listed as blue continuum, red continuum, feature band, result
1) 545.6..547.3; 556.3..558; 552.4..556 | -0.03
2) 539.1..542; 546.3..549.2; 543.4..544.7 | 0.05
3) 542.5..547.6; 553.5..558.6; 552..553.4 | -0.05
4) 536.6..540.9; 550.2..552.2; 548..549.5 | -0.04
